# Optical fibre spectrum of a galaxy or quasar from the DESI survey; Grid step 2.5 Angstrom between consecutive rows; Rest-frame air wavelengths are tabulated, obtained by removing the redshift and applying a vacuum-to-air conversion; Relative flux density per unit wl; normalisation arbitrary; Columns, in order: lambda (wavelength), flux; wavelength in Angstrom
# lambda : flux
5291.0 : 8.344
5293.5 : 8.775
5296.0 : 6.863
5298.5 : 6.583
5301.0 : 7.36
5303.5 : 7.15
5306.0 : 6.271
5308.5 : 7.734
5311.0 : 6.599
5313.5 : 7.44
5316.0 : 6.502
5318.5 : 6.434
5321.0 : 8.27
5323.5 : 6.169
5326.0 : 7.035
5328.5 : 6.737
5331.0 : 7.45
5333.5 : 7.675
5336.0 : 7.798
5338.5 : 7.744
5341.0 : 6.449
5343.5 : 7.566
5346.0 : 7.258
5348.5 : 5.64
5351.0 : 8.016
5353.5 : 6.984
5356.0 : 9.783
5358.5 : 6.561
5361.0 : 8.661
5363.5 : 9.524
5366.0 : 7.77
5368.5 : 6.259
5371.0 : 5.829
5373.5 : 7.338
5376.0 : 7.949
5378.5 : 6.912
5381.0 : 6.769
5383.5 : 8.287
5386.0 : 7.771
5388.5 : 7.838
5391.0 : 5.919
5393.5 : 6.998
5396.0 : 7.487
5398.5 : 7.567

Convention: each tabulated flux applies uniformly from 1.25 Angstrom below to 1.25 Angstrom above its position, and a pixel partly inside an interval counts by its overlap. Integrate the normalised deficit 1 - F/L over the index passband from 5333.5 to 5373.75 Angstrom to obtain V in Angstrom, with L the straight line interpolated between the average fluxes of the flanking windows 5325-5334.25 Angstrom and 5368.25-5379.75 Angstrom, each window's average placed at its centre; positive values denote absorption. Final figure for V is -2.4 Angstrom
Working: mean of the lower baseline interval 7.21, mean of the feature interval 7.46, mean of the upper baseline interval 6.91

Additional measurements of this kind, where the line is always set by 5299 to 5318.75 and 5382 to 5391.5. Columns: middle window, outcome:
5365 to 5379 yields 0.8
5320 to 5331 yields 0.0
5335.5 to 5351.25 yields 0.2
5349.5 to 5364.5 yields -1.8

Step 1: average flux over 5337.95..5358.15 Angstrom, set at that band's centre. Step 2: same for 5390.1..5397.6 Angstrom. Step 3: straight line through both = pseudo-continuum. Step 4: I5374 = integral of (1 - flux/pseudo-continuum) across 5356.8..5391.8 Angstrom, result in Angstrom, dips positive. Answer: -1.7 Angstrom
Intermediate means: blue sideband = 7.38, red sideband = 6.88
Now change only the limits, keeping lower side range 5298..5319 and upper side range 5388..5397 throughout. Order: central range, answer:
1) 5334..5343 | -0.6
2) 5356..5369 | -2.0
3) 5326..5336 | -0.5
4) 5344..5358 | -1.1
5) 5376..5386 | -0.7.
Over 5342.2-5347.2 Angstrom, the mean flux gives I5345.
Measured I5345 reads 7.4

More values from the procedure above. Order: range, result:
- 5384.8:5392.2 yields 7.18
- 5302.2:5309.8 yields 7.05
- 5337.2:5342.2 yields 7.11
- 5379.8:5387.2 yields 7.61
